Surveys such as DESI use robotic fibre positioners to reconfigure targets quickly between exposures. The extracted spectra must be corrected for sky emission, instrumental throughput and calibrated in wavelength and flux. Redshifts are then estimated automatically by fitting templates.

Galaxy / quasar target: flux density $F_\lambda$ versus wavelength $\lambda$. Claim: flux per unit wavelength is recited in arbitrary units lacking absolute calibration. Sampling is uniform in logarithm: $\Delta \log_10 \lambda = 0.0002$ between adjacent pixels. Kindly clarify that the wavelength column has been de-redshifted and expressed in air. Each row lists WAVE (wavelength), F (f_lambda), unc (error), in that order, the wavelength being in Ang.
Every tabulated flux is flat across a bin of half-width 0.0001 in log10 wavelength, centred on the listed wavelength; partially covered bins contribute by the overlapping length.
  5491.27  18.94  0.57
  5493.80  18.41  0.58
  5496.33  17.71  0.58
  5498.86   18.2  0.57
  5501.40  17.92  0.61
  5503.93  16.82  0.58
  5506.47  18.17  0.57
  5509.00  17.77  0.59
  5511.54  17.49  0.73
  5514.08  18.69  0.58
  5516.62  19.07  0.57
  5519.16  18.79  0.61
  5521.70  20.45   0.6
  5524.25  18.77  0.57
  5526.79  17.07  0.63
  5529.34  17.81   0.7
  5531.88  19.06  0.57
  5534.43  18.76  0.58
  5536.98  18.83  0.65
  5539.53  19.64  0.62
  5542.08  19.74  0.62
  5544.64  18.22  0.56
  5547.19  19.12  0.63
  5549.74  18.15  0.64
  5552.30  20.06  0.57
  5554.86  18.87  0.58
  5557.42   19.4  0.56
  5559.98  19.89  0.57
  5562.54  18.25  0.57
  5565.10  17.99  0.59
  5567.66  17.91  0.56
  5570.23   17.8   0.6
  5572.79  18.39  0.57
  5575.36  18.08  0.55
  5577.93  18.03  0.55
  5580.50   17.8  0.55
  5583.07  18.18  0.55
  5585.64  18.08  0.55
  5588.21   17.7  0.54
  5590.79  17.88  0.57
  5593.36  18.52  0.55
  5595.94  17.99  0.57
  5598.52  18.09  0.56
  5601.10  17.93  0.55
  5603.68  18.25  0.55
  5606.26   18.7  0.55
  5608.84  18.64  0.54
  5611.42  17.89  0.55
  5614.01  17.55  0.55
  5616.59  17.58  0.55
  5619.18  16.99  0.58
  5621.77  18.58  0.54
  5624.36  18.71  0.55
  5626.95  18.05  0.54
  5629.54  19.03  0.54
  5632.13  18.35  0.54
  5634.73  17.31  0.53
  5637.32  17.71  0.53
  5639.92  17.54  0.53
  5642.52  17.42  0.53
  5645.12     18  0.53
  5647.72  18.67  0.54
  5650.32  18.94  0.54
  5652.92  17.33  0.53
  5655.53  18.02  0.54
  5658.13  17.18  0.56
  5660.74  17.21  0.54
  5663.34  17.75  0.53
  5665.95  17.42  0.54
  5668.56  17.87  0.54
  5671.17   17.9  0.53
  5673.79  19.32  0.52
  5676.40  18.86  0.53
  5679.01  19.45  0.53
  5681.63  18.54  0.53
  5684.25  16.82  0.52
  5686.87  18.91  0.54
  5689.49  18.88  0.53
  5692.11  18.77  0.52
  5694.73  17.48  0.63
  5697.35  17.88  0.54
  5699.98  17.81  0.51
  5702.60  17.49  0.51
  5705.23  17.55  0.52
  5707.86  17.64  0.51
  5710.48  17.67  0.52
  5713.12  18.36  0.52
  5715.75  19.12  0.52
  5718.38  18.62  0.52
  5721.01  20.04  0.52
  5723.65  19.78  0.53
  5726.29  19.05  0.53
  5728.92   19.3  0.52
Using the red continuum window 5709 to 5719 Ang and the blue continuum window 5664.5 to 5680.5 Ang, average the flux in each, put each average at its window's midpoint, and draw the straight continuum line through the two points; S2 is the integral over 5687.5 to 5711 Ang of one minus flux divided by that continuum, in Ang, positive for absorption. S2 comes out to 0.6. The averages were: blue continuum 18.5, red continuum 18.4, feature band 18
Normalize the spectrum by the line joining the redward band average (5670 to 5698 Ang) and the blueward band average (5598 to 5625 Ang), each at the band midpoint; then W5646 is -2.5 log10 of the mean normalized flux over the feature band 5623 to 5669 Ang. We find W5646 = 0.02 mag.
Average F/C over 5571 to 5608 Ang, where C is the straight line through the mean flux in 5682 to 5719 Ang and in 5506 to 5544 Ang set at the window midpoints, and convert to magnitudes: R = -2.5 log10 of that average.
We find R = 0.02 mag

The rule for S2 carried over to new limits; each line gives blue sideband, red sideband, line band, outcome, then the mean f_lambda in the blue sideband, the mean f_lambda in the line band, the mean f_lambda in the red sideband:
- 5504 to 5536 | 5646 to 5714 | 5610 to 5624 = 0.32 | 18.4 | 17.8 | 18.1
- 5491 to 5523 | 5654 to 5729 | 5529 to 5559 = -1.16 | 18.3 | 19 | 18.3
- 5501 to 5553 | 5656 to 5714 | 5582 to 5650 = 0.78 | 18.6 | 18.1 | 18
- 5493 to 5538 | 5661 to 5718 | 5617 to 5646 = 0.40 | 18.3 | 18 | 18.2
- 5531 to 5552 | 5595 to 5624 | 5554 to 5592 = 0.56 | 19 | 18.3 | 18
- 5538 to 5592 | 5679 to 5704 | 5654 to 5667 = 0.51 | 18.5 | 17.5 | 18.1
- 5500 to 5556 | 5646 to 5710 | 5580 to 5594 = 0.28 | 18.6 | 18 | 18.1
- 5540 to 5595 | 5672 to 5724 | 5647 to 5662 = 0.47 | 18.5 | 17.9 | 18.4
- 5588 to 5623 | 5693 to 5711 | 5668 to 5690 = -0.93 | 18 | 18.5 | 17.7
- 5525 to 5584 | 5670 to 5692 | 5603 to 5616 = 0.29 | 18.6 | 18.2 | 18.6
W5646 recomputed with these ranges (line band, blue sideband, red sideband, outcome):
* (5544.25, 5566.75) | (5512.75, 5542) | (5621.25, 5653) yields -0.01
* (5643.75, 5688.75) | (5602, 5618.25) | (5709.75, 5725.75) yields 0.02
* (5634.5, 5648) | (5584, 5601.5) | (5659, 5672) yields 0.00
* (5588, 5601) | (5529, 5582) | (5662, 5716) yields 0.03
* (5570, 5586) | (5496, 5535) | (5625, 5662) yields 0.00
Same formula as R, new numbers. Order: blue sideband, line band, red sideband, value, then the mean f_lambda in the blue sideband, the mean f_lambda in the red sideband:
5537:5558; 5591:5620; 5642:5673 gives 0.03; 19.1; 17.8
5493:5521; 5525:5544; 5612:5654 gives -0.03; 18.1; 18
